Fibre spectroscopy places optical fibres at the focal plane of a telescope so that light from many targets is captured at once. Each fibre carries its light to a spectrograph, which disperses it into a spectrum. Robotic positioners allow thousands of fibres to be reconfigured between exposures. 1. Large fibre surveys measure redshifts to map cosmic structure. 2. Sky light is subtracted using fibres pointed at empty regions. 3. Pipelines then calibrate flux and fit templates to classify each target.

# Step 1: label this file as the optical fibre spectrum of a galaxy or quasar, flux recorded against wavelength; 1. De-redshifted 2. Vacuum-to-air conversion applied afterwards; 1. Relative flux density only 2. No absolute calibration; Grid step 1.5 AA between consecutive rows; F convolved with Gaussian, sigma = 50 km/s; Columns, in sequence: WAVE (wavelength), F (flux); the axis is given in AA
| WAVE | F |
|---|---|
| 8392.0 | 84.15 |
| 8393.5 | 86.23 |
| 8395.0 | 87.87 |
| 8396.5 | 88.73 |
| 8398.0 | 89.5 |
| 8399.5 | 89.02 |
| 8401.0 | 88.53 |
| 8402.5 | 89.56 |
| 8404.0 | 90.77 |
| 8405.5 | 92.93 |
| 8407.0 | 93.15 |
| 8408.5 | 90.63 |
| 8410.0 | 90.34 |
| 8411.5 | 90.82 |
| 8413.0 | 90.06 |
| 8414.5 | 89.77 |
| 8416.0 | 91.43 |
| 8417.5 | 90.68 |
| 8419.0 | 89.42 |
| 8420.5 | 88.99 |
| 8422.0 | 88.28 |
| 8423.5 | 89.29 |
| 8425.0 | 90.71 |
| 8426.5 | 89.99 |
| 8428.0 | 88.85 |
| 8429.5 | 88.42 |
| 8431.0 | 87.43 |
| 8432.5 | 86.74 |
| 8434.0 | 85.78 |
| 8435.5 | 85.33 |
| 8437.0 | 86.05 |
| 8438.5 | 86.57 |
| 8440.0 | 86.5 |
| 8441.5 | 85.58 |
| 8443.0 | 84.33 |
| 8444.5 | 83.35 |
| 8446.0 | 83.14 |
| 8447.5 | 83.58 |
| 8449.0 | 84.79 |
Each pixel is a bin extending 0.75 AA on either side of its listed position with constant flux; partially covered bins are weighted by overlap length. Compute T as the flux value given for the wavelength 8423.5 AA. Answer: 89.29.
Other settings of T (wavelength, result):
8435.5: 85.33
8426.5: 89.99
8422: 88.28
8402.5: 89.56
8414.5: 89.77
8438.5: 86.57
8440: 86.5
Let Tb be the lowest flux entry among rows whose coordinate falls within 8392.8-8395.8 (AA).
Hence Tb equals 86.23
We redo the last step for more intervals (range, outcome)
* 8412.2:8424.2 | 88.28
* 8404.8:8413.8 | 90.06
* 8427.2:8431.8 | 87.43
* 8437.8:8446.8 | 83.14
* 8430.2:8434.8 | 85.78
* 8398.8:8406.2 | 88.53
